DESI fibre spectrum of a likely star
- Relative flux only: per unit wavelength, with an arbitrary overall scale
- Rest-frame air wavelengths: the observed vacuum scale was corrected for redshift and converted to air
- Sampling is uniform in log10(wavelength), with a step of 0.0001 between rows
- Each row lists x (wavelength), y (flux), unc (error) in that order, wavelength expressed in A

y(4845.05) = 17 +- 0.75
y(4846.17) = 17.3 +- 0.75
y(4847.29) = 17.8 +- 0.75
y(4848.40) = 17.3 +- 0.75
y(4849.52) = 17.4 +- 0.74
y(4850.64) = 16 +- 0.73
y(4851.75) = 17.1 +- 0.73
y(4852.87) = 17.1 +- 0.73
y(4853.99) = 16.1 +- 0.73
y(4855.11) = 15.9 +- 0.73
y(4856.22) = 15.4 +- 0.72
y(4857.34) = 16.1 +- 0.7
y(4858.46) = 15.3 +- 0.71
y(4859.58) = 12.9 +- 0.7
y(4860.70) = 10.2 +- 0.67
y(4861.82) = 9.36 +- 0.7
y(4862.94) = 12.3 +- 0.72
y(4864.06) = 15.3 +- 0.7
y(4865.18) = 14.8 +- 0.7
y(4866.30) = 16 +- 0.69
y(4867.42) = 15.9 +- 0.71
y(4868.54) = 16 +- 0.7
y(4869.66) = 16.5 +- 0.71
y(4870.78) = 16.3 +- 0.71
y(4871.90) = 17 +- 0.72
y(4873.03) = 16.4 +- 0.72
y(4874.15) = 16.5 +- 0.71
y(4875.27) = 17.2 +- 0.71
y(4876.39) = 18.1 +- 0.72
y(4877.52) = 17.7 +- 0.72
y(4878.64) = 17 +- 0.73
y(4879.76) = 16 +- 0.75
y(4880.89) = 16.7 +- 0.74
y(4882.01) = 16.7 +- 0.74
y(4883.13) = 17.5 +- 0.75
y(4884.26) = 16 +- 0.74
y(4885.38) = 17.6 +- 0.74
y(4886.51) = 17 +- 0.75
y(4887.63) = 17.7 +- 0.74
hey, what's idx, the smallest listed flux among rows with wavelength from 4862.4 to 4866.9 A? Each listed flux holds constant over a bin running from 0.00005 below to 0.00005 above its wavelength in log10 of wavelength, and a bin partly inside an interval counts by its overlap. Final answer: 12.3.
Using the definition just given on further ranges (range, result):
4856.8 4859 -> 15.3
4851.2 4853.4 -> 17.1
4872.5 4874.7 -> 16.4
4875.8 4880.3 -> 16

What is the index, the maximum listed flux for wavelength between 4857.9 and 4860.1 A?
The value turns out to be 15.3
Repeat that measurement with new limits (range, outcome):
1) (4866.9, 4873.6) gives 17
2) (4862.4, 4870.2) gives 16.5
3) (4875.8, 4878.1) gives 18.1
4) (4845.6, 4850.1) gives 17.8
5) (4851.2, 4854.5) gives 17.1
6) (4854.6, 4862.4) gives 16.1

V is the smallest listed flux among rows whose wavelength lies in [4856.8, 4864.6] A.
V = 9.36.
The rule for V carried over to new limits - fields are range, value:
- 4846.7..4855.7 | 15.9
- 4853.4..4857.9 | 15.4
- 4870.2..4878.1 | 16.3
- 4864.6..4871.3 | 14.8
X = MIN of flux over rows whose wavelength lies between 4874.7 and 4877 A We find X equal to 17.2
